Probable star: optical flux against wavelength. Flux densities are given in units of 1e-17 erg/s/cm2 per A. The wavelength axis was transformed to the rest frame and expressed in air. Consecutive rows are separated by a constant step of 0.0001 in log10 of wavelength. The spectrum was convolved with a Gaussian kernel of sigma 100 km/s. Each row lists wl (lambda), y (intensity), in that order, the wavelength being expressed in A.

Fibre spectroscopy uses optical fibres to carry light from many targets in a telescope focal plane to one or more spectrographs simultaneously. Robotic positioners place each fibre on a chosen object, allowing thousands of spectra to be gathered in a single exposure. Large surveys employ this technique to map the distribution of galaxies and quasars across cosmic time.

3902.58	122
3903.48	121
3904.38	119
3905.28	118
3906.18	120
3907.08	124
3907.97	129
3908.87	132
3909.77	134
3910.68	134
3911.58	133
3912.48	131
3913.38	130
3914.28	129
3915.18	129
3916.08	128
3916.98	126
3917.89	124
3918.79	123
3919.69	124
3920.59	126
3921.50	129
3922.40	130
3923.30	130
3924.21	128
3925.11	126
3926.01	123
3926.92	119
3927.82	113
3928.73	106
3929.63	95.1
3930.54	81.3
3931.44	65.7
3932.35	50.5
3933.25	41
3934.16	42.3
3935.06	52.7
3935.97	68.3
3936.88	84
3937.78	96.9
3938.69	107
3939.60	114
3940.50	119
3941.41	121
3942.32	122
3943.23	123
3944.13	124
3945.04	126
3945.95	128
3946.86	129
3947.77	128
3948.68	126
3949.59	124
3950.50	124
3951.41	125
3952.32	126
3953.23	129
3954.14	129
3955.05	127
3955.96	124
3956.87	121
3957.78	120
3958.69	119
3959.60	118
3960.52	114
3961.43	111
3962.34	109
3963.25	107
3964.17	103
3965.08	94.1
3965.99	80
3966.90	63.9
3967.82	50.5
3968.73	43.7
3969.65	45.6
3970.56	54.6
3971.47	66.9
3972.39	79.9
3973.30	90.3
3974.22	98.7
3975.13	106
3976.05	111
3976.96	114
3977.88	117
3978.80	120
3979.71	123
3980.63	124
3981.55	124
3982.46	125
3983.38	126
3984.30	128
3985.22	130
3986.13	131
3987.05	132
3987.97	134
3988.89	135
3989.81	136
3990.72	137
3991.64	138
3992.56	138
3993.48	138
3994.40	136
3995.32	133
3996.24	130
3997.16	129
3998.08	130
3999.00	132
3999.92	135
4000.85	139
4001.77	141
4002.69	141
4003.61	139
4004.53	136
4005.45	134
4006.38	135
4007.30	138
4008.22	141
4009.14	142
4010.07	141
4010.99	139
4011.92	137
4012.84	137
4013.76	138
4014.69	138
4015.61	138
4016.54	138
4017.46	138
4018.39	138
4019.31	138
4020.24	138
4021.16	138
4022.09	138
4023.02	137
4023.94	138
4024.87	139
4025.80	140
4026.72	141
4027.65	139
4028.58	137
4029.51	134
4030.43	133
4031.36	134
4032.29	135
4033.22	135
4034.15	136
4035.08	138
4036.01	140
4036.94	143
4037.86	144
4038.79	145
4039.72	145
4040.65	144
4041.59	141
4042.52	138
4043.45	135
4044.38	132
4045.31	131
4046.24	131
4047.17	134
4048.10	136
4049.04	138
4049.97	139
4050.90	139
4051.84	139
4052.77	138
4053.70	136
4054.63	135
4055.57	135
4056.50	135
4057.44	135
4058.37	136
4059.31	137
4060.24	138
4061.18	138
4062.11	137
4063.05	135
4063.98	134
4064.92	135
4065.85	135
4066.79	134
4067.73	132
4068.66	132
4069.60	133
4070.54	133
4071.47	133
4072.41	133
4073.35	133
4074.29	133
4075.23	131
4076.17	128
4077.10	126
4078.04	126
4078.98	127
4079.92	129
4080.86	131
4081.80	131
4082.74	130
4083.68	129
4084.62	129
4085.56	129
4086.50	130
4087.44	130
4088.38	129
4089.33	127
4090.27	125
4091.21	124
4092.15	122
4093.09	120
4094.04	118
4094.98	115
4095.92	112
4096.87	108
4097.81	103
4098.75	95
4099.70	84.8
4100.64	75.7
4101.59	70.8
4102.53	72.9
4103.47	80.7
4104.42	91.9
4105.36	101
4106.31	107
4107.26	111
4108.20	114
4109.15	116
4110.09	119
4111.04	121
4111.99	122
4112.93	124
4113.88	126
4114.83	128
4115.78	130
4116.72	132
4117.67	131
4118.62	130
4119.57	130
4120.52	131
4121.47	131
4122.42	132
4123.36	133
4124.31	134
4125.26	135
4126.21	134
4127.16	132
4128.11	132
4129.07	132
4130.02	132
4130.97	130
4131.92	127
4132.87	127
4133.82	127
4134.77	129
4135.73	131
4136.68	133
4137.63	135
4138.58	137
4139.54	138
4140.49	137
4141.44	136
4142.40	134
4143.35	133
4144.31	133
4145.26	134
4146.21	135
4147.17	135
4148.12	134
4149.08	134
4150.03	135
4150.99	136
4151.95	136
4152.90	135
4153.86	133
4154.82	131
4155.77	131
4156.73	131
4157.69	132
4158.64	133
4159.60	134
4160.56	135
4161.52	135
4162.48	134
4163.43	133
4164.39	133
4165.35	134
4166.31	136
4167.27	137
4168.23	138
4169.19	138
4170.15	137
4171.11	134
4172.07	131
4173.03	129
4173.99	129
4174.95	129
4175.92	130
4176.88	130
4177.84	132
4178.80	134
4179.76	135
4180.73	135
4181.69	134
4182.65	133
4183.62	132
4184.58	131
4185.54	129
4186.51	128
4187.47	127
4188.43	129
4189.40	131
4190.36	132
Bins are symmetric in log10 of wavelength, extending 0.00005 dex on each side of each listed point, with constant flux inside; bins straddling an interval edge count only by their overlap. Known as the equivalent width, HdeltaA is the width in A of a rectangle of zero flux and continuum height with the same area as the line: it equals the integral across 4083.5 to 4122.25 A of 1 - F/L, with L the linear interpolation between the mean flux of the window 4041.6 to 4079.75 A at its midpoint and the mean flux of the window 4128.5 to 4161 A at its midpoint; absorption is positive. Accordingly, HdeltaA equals 5.3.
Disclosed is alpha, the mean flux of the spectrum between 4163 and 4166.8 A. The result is 134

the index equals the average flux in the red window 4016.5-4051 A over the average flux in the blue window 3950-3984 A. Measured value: 1.3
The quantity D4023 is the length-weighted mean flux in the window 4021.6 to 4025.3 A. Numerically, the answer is 138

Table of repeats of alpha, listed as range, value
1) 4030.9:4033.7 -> 134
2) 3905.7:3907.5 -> 122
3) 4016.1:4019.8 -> 138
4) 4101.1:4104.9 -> 79.2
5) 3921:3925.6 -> 129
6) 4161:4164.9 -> 134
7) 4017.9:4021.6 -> 138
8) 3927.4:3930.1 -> 104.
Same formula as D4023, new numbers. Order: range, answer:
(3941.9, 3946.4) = 125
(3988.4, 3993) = 137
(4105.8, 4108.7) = 110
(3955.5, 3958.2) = 122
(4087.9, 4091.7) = 126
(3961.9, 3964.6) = 106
